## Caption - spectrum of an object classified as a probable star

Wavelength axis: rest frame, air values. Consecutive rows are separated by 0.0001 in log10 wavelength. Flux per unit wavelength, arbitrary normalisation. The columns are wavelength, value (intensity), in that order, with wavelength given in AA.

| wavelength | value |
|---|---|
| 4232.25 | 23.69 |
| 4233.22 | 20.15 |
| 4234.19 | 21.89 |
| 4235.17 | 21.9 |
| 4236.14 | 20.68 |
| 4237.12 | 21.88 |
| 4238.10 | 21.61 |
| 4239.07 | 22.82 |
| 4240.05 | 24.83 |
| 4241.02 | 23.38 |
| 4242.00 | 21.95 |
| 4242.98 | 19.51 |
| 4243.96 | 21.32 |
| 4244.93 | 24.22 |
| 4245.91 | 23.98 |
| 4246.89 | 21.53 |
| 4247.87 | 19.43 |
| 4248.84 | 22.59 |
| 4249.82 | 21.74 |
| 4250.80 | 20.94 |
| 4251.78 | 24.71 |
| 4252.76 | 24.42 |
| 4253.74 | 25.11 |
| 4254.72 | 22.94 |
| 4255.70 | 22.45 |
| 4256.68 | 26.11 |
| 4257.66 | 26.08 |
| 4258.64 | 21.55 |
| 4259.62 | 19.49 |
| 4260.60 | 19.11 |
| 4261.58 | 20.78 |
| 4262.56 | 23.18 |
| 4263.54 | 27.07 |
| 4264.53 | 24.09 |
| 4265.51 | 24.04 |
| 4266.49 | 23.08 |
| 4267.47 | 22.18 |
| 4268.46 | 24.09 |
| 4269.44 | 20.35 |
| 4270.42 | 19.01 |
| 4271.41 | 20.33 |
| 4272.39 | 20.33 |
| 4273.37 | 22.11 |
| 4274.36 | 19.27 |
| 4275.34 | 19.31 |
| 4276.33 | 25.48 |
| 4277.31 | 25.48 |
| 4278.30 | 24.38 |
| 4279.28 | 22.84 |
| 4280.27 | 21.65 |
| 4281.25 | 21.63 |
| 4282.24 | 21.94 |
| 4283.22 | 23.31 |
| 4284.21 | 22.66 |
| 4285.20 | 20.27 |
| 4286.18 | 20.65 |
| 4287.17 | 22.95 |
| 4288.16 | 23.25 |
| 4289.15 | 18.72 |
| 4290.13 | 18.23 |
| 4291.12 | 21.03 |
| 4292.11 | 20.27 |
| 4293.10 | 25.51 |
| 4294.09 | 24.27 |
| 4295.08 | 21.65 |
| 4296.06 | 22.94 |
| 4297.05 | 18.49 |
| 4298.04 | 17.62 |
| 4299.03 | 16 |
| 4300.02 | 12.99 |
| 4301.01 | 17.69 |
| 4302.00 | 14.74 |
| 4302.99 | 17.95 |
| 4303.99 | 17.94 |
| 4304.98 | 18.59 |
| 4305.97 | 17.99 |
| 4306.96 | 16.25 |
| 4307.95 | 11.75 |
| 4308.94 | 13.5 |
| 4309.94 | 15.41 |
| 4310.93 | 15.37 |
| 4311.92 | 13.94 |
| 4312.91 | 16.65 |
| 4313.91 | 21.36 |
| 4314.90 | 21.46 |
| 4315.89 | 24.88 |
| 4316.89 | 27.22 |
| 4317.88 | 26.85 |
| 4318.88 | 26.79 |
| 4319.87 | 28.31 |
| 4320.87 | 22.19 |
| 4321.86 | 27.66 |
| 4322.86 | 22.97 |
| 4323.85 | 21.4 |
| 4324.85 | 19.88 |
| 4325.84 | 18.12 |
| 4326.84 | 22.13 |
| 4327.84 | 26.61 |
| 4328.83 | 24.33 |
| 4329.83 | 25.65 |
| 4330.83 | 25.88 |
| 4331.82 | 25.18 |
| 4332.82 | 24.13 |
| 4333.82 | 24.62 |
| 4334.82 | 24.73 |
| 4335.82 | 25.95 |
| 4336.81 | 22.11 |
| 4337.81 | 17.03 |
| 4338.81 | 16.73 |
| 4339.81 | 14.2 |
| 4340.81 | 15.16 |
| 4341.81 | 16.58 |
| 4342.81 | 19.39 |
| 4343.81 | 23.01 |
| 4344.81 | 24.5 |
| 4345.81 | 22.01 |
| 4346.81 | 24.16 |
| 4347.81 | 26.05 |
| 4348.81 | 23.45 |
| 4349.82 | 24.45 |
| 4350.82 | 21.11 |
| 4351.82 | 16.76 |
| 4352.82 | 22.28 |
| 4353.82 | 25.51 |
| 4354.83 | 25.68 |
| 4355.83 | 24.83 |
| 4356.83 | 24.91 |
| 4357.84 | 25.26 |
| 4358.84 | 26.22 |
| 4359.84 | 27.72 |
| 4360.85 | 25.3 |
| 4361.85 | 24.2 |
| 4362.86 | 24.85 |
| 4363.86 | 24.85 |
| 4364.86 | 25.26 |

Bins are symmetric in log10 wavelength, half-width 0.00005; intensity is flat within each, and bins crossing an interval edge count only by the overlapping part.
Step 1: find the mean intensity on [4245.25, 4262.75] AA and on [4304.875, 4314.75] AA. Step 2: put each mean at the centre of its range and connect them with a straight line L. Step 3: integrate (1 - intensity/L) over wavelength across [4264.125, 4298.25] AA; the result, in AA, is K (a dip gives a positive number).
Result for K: -4.27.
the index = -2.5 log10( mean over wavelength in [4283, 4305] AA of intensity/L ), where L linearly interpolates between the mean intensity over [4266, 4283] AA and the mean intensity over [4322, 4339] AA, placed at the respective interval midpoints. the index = 0.13 mag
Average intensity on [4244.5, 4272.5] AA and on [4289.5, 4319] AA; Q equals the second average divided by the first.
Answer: 0.84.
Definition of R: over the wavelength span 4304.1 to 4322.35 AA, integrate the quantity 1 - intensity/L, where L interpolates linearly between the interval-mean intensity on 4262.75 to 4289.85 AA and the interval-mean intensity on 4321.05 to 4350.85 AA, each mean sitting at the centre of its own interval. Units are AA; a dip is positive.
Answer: 1.6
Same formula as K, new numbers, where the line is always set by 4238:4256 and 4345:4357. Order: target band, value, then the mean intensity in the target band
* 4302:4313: 3.44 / 15.9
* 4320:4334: -0.29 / 23.7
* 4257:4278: 0.48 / 22.3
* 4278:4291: 0.71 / 21.7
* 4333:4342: 1.30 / 19.9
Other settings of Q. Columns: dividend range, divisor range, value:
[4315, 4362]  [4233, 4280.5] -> 1.04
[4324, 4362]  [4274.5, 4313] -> 1.16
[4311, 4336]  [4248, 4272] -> 1.03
